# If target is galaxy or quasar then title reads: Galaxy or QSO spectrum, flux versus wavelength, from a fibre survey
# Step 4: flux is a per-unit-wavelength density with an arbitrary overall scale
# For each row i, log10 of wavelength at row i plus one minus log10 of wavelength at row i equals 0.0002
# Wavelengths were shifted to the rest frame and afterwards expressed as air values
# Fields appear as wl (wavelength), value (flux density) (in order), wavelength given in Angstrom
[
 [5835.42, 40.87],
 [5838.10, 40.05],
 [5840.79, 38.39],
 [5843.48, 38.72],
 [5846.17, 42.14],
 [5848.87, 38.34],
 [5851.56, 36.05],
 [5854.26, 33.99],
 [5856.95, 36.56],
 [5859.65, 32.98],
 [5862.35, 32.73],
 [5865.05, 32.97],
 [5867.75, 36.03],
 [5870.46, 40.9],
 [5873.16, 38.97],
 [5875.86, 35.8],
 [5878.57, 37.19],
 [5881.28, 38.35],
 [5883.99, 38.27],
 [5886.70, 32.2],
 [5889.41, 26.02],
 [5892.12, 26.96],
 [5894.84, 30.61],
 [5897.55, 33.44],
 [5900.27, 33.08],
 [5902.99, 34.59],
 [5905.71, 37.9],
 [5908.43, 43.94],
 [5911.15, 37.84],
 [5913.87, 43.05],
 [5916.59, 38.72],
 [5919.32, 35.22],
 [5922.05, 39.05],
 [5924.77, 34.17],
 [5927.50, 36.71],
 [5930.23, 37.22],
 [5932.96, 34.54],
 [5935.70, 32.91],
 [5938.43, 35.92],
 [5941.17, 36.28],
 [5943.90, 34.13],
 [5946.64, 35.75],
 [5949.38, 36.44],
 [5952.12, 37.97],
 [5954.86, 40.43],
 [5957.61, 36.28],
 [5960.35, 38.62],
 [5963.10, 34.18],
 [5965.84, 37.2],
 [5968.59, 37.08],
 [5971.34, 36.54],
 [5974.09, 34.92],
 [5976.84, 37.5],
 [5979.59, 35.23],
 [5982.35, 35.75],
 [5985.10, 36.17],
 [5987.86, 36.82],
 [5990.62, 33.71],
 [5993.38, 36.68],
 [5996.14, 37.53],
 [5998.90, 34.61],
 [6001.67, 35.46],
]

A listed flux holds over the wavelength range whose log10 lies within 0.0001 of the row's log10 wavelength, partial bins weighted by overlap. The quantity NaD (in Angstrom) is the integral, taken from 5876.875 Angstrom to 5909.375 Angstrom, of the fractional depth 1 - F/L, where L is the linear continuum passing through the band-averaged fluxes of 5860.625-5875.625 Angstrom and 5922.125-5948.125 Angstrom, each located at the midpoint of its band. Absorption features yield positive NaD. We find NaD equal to 1.5 Angstrom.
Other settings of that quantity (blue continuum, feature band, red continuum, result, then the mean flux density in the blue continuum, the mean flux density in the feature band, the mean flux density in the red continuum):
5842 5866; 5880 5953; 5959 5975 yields 1.45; 36.1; 35.6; 36.5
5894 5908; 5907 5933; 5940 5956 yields -1.97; 34.7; 38.2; 36.8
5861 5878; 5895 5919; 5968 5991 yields -0.77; 36.3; 37.4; 36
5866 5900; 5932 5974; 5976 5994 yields -0.95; 34.5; 36.3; 35.9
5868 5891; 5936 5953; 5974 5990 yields 0.07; 35.9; 35.8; 36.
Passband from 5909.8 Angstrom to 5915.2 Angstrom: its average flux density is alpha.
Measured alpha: 40.5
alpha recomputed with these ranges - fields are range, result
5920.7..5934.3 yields 36.4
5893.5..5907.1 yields 33.9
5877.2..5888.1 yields 36.4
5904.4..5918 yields 40.3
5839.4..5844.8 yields 38.6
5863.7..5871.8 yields 36.6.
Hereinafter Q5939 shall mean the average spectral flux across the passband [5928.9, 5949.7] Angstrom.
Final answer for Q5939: 35.3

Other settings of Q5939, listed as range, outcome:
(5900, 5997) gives 36.7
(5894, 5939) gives 36.5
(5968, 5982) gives 36.2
